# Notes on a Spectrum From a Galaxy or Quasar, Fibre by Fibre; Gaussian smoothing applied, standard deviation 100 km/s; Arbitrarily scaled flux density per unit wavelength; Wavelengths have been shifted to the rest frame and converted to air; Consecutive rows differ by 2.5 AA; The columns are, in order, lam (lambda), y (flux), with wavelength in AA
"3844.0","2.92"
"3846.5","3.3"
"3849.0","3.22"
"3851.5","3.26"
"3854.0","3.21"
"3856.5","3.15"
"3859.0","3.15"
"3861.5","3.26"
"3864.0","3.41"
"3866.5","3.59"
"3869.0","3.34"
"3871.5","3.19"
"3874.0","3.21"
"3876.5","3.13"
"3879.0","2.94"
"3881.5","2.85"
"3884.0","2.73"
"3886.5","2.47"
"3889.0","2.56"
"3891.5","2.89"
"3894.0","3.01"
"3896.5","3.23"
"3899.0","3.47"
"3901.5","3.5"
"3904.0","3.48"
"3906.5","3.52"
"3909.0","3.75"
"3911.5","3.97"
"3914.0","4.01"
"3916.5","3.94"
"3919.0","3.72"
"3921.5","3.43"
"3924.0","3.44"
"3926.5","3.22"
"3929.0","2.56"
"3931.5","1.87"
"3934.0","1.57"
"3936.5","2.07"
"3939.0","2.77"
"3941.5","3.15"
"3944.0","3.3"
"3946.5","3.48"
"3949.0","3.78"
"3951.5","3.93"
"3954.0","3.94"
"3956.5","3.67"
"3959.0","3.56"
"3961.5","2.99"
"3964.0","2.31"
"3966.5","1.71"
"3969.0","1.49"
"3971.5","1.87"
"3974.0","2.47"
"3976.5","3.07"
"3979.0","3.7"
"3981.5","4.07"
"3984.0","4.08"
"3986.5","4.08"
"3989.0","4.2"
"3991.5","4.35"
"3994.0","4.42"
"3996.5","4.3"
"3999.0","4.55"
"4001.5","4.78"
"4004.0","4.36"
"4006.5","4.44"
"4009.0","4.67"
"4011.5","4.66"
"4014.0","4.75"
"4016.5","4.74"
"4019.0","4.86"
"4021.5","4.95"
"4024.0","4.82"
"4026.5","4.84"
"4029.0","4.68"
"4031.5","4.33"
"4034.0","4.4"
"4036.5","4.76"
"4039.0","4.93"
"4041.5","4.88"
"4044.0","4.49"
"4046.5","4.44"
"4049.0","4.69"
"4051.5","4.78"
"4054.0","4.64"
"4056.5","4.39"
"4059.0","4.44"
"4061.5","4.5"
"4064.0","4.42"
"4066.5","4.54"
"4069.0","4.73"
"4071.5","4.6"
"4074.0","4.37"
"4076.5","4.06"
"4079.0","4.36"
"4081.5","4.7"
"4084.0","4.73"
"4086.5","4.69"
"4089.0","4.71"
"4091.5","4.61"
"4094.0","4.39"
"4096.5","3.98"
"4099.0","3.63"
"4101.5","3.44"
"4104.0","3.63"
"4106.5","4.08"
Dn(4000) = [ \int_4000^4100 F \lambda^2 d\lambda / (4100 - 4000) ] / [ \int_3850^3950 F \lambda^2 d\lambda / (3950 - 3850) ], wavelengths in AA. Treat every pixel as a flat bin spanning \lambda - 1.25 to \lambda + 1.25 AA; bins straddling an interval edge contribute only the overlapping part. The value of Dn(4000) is 1.56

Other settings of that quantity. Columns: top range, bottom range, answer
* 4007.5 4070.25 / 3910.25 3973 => 1.61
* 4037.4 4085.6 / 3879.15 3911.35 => 1.58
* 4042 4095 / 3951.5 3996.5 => 1.42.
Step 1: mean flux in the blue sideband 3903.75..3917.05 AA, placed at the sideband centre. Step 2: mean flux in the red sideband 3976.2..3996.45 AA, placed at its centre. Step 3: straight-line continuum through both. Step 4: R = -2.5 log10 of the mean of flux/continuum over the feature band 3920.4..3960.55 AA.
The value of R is 0.25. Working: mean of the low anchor 3.79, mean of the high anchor 4.06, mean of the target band 3.11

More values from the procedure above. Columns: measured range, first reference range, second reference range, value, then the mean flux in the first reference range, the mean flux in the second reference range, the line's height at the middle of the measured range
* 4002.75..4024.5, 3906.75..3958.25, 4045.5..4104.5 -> -0.19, 3.29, 4.4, 3.92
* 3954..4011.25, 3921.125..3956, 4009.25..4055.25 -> 0.07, 3.04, 4.7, 3.82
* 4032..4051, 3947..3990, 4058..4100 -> -0.15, 3.23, 4.44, 4.03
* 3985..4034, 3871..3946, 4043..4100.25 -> -0.16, 3.1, 4.47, 3.95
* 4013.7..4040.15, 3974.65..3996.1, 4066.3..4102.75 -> -0.15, 3.97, 4.36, 4.13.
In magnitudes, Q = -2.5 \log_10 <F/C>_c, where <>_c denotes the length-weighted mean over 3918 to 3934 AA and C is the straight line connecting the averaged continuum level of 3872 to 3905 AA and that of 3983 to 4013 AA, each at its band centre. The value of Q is 0.20 mag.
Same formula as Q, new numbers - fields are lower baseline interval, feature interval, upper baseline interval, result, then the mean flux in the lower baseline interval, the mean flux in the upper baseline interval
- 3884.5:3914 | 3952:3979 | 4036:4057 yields 0.36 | 3.28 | 4.67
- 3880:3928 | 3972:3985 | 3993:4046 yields 0.23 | 3.32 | 4.65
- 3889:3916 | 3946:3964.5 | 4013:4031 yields 0.15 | 3.45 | 4.79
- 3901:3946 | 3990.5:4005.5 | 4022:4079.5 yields -0.12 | 3.18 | 4.58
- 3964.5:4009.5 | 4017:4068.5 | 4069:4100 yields -0.14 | 3.66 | 4.42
